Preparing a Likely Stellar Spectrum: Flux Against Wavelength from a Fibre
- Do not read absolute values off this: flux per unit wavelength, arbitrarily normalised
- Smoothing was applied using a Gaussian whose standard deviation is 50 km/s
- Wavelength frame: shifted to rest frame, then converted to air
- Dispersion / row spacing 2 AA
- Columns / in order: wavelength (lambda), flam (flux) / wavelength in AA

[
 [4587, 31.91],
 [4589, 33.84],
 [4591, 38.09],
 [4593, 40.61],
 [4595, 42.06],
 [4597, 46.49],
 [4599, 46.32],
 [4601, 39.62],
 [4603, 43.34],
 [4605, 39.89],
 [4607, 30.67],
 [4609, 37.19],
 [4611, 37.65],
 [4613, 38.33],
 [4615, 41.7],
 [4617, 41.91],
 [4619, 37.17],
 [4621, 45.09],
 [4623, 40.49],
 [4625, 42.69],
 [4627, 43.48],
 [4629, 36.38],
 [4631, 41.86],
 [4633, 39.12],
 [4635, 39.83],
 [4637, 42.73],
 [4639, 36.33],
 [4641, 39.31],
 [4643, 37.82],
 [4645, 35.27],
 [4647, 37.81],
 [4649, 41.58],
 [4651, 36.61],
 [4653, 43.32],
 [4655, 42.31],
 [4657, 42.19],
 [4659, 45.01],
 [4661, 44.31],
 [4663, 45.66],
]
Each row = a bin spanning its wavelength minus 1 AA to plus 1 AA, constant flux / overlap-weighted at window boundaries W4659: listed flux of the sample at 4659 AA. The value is 45.01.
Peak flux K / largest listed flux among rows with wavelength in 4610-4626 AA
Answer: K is 45.09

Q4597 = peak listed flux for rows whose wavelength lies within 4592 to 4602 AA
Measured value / 46.49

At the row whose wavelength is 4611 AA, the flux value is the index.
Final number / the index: 37.65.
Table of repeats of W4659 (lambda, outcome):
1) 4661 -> 44.31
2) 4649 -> 41.58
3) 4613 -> 38.33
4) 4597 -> 46.49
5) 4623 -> 40.49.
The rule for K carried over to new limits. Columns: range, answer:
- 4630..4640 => 42.73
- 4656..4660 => 45.01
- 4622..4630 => 43.48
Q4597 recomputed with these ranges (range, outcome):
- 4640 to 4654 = 43.32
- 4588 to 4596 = 42.06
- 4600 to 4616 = 43.34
